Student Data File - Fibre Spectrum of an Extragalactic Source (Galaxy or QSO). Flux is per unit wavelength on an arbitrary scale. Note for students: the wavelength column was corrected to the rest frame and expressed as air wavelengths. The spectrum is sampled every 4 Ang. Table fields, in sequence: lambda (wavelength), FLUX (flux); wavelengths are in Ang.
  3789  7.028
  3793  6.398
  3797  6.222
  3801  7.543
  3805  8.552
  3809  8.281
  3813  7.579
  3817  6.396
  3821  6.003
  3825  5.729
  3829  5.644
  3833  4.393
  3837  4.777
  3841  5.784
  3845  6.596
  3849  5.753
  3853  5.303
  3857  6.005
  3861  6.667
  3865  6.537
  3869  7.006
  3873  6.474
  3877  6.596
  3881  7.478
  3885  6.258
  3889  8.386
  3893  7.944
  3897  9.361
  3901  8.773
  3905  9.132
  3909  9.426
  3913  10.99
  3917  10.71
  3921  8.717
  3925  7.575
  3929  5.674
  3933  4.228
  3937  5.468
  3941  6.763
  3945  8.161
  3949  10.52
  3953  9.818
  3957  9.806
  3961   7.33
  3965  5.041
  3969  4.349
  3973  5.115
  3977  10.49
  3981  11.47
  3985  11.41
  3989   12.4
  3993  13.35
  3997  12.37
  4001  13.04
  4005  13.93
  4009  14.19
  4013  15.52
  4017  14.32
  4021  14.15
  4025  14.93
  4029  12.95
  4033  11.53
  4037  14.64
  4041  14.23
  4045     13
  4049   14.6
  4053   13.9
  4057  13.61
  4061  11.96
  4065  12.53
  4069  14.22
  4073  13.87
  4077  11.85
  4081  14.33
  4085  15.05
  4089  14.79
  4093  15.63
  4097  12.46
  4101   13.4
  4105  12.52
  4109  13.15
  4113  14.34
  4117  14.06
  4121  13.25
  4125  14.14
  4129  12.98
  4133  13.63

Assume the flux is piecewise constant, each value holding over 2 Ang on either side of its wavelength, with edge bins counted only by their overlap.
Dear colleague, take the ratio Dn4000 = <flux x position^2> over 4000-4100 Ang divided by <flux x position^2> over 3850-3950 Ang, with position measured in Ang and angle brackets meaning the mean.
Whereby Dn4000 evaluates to 1.97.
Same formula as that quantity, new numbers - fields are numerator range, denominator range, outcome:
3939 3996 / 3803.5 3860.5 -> 1.57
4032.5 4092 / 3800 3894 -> 2.33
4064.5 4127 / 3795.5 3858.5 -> 2.51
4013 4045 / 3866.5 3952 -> 1.86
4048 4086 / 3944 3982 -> 1.75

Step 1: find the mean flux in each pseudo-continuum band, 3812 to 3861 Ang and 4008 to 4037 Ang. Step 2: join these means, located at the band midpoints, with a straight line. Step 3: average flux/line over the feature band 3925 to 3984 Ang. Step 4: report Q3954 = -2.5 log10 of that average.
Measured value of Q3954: 0.42 mag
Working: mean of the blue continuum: 5.83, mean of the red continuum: 14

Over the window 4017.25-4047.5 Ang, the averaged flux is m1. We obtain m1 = 13.7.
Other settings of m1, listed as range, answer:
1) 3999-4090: 13.8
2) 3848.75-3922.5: 7.81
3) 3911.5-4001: 8.8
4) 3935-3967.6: 7.8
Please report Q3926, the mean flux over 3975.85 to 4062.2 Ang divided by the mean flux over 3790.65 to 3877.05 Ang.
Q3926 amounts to 2.09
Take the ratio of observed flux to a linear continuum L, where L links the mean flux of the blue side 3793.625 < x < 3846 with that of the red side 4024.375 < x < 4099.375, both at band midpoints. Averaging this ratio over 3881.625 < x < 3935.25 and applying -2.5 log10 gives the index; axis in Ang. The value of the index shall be 0.10 mag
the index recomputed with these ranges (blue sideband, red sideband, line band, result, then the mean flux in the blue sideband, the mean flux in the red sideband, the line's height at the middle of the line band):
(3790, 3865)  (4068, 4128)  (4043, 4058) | -0.11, 6.33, 13.8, 12.5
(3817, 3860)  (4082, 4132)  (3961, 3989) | 0.20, 5.66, 13.8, 9.81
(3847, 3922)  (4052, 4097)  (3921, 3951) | 0.31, 7.75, 13.7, 9.37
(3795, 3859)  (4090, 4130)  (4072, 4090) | -0.08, 6.29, 13.6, 12.9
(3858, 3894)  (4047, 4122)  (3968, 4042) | -0.11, 6.98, 13.7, 11.1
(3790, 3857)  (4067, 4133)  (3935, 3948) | 0.32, 6.31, 13.7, 9.49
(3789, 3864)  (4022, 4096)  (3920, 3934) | 0.40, 6.33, 13.7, 9.54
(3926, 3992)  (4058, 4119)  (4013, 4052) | -0.24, 8.08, 13.6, 11.2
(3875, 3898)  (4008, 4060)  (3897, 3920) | -0.14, 7.6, 13.9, 8.54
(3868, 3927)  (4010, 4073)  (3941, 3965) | 0.21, 8.34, 13.8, 10.4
